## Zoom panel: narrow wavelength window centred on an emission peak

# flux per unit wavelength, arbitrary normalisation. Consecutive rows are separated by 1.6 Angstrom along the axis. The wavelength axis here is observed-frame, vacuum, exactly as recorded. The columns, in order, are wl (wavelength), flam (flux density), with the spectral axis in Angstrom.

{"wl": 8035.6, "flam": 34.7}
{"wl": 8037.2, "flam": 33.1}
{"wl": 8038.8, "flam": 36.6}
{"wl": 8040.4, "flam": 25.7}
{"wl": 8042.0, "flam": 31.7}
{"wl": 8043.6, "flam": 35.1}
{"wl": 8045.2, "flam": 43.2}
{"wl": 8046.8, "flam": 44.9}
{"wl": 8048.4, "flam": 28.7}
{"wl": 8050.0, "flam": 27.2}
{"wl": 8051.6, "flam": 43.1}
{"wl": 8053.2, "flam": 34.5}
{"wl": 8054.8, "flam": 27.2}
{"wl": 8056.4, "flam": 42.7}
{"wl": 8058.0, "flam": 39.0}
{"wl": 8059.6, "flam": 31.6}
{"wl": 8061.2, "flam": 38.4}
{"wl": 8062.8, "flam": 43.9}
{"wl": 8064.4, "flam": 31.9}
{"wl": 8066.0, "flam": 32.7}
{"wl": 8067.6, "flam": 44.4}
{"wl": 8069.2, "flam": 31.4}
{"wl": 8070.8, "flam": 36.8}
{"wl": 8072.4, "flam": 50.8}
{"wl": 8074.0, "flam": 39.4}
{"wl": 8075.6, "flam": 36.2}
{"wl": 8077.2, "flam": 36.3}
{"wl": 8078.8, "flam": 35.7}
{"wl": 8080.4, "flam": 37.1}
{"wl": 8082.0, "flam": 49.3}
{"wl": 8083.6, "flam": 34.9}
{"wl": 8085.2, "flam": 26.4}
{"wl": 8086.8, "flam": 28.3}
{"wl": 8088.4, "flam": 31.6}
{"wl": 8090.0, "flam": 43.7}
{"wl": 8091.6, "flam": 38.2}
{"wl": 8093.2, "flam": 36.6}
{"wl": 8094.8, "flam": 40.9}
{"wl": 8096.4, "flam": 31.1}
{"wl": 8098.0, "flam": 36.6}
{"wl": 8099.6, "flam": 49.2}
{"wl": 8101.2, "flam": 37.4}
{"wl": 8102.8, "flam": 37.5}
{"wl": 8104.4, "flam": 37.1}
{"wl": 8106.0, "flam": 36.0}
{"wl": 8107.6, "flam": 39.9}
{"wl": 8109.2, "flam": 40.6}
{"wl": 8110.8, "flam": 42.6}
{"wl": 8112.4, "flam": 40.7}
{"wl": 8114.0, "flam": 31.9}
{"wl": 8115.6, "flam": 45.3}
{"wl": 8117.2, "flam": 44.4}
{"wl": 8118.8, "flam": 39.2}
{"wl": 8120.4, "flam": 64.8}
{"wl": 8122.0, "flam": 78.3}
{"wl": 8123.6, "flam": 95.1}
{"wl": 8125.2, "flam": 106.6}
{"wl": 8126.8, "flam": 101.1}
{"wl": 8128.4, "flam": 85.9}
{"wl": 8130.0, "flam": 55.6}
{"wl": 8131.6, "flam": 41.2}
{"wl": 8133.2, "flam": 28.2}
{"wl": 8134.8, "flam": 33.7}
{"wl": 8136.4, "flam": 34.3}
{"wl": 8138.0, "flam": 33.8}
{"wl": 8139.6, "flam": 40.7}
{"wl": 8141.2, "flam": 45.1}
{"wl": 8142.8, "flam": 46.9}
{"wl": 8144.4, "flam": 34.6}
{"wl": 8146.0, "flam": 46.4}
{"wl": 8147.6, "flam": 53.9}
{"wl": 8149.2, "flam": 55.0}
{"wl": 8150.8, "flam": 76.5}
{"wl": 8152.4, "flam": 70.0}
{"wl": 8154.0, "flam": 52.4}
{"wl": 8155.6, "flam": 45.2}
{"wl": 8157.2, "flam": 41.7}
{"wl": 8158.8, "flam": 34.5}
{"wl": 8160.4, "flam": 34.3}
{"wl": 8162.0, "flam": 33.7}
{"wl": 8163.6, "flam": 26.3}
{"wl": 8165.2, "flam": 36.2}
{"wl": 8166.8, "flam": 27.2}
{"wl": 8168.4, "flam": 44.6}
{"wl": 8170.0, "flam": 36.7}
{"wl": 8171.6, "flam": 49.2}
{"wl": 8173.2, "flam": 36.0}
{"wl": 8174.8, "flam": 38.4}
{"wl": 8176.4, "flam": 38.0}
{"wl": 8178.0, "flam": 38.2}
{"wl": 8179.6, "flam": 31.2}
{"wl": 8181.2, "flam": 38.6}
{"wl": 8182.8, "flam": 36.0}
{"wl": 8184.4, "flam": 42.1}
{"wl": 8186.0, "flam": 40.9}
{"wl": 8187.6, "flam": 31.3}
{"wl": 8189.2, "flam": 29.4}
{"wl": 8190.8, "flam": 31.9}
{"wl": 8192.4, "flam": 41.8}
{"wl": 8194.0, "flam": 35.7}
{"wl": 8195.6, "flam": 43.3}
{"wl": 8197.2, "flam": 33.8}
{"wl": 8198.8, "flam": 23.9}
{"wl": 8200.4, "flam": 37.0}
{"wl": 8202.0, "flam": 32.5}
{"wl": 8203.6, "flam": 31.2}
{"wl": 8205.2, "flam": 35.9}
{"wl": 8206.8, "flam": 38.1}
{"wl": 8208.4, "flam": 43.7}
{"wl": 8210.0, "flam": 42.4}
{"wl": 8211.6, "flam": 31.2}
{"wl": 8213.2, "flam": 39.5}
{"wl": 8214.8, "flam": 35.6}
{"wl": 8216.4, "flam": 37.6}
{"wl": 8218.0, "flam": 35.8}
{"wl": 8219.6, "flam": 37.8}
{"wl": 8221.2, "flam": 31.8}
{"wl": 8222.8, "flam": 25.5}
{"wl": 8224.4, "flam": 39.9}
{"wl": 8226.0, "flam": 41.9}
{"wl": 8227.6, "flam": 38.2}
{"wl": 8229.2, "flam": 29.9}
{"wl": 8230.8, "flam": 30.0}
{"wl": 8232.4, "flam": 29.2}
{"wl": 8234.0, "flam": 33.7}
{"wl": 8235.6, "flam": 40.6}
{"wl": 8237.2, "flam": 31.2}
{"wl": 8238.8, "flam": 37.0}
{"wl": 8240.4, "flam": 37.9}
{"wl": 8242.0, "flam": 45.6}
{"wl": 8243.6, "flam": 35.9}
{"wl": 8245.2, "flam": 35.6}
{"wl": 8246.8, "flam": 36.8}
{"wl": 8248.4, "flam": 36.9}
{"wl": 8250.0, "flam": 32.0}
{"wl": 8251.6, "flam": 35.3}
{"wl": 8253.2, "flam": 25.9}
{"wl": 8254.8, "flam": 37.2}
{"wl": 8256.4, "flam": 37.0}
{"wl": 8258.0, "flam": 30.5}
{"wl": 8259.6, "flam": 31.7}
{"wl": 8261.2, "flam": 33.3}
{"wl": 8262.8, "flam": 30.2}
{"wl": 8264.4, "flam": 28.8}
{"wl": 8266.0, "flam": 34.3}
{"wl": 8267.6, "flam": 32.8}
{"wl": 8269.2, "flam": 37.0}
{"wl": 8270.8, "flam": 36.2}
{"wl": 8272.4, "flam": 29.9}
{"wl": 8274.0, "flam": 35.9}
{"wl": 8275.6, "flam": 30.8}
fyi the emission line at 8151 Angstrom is [N II] 6583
